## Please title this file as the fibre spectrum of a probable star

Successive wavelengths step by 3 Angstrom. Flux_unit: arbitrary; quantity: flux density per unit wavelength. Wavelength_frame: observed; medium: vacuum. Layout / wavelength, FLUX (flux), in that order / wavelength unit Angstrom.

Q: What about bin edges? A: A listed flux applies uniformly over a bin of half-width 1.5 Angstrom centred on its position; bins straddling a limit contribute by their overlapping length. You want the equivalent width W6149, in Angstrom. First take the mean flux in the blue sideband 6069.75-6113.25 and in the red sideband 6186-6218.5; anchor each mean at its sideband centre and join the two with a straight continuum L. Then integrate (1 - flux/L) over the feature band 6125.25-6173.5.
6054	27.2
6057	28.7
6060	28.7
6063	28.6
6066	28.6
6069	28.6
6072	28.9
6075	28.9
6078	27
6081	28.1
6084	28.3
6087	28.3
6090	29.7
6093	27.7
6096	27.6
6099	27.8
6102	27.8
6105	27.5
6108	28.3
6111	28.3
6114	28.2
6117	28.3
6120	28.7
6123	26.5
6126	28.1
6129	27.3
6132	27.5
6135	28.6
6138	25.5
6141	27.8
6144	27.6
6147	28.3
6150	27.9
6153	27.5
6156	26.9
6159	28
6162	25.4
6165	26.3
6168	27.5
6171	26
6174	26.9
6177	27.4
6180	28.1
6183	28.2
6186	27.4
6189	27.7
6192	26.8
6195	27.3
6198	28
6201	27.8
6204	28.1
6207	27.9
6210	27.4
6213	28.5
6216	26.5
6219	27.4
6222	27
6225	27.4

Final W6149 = 1.1 Angstrom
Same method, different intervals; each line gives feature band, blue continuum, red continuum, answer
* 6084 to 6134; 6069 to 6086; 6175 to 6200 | 0.2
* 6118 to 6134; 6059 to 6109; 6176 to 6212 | 0.2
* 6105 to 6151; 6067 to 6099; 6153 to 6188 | -0.2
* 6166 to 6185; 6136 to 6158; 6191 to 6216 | 0.1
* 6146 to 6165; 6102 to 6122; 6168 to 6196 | 0.3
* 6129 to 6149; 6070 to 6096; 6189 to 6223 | 0.3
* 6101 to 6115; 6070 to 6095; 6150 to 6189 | 0.0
